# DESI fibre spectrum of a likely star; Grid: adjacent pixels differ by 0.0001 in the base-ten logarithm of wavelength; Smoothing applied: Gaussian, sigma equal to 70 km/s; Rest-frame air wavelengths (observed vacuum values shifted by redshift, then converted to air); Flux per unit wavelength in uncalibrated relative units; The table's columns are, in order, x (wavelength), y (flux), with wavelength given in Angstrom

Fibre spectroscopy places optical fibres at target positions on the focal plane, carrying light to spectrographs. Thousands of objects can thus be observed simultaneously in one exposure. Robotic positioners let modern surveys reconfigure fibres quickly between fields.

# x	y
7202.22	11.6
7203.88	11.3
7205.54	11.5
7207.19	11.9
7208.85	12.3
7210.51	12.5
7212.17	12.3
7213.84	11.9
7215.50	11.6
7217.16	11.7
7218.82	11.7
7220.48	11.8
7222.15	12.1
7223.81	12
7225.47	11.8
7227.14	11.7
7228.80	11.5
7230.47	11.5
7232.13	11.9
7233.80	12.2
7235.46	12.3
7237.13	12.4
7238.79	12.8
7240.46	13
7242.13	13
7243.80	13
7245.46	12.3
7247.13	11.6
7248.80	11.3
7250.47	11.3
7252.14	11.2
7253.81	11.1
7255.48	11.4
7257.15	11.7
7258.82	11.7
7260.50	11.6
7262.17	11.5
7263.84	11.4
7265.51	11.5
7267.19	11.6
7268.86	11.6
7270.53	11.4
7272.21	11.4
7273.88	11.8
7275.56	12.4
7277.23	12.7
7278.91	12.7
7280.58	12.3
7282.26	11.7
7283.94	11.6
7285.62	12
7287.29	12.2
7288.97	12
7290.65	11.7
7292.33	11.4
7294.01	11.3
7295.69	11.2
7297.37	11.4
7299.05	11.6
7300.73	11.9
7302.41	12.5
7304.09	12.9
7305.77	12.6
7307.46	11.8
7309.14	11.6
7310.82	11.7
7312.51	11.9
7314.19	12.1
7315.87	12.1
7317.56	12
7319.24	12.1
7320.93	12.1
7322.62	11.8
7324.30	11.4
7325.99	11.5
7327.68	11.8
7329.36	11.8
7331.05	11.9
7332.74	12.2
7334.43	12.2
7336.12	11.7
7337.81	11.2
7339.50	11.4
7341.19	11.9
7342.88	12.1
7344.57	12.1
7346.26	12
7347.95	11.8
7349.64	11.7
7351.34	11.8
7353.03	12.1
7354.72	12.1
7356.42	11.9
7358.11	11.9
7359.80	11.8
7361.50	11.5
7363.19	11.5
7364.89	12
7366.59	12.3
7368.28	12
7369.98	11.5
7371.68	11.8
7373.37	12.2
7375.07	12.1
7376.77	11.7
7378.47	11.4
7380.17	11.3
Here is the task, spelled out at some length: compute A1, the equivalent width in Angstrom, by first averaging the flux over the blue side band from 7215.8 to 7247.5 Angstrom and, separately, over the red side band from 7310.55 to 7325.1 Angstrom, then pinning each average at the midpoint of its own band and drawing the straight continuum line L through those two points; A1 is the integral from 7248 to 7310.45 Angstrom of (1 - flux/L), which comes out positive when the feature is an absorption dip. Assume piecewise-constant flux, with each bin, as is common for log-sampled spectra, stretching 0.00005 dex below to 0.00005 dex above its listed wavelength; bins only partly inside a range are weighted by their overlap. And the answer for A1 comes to 1.3 Angstrom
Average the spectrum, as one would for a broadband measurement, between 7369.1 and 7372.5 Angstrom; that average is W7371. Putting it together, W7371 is 11.6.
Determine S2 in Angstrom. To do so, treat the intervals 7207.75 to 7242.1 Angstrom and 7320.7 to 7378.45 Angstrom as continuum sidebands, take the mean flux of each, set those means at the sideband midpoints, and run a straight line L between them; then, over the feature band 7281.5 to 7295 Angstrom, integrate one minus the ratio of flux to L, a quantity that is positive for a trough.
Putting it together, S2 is 0.2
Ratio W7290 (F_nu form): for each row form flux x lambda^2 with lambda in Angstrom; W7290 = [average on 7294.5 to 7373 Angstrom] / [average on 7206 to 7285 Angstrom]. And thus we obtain 1.02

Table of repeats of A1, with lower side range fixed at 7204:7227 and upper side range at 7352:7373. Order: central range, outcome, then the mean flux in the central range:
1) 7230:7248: -0.72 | 12.4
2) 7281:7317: 0.05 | 11.9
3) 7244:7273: 0.87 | 11.5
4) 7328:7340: 0.10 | 11.8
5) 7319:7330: 0.11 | 11.8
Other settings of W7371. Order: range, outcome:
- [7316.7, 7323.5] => 12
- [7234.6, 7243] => 12.7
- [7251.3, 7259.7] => 11.4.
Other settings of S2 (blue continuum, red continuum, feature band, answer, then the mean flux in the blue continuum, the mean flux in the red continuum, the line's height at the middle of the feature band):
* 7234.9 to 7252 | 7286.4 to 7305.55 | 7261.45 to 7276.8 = 0.5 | 12.3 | 11.9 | 12.1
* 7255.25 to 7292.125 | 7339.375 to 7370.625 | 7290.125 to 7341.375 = 0.1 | 11.8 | 11.9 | 11.8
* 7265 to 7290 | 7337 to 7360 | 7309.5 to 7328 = 0.0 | 11.9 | 11.8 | 11.9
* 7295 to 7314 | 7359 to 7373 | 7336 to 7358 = 0.0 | 11.9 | 11.8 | 11.8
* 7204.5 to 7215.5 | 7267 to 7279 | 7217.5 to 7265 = 0.4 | 12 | 11.9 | 12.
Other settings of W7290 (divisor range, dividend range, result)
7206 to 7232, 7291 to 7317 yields 1.02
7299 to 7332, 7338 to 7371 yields 1.00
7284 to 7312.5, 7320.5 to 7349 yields 1.01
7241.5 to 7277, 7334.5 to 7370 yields 1.04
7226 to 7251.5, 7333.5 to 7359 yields 1.01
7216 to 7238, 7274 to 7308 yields 1.03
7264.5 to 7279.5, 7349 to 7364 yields 1.02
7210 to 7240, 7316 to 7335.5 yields 1.02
